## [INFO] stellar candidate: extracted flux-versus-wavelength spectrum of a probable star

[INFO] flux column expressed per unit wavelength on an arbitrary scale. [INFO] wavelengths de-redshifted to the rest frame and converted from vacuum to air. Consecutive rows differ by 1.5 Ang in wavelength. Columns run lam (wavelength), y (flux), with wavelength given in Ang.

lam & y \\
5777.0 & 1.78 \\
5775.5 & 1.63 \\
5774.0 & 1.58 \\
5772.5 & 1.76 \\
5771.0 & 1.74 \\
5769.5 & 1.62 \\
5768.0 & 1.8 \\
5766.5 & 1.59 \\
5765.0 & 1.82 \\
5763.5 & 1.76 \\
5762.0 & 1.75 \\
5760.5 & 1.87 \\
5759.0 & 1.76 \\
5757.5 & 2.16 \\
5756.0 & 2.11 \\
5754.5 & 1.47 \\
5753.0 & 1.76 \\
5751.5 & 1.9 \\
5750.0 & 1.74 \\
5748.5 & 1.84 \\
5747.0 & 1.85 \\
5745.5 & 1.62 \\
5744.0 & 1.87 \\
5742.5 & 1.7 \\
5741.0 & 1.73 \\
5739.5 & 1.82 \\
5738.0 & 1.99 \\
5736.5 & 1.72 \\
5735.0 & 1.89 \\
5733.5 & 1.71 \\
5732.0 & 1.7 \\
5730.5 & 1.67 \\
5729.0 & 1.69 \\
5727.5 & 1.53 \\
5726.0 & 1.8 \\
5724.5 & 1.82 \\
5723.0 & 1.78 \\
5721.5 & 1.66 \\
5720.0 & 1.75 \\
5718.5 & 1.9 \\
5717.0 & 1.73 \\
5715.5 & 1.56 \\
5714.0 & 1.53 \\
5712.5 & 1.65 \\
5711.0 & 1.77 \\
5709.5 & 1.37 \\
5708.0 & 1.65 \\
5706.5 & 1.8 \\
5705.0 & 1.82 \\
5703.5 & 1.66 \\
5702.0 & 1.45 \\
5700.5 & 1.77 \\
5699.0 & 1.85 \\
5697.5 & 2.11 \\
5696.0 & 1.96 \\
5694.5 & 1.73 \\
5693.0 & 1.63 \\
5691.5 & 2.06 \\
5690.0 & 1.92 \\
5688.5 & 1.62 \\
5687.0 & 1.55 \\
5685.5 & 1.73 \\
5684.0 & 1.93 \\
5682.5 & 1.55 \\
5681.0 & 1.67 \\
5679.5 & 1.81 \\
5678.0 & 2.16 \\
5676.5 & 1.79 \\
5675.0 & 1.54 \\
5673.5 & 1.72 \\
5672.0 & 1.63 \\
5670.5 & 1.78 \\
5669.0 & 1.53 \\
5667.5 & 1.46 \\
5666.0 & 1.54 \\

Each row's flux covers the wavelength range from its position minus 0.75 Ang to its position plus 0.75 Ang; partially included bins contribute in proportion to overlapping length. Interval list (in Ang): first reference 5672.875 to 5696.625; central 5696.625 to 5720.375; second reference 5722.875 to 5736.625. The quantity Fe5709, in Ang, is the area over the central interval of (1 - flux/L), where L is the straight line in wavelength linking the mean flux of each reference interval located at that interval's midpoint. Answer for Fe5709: 0.52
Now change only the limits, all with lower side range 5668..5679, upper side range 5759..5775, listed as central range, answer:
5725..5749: -0.39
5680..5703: -0.49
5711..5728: 0.23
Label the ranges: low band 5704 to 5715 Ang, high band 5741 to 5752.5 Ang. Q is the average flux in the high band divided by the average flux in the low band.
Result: 1.08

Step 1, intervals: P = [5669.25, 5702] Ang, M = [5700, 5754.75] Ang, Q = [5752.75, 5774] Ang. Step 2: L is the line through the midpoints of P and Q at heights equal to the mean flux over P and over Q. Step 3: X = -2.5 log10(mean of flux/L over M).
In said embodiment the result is 0.03 mag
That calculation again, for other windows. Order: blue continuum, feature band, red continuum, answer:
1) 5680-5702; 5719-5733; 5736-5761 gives 0.05 mag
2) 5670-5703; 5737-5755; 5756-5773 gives 0.01 mag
